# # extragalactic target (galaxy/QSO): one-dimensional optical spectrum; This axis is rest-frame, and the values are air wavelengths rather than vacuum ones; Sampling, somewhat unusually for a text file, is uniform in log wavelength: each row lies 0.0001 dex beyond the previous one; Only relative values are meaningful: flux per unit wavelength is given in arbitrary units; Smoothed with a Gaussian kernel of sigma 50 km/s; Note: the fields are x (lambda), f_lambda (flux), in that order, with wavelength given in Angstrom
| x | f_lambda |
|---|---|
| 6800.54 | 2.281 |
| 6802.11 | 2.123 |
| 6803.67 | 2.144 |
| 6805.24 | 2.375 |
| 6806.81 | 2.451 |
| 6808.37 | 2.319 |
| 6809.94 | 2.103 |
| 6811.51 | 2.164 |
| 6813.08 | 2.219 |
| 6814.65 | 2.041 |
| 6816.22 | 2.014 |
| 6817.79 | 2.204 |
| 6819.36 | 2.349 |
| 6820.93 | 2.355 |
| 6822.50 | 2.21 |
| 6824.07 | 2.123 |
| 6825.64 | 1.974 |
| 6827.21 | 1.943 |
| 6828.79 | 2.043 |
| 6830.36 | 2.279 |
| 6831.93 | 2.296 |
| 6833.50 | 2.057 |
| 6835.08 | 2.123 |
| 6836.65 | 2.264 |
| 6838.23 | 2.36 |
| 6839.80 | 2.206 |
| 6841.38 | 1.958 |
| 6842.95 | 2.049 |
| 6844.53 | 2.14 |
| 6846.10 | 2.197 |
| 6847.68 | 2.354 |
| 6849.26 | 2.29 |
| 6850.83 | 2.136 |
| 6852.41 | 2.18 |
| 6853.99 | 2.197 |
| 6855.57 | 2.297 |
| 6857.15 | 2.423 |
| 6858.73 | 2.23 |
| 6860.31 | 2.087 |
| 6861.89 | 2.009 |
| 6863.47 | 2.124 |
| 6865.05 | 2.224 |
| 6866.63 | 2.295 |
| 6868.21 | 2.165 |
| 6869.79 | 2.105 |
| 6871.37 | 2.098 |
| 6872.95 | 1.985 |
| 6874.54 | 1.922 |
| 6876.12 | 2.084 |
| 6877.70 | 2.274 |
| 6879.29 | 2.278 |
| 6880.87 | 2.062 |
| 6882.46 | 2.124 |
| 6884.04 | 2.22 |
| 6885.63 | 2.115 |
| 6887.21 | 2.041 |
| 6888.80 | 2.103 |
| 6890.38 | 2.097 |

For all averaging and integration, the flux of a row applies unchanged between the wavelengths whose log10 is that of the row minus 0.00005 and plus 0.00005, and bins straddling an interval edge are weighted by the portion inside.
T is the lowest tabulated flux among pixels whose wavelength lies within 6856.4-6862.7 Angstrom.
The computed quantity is 2.009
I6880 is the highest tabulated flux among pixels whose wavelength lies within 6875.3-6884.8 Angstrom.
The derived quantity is 2.278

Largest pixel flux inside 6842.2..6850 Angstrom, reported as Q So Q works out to 2.354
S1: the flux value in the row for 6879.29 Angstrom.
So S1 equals 2.278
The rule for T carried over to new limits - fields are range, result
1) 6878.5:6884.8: 2.062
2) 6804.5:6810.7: 2.103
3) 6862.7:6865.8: 2.124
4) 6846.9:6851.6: 2.136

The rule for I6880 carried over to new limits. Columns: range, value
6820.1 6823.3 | 2.355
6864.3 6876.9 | 2.295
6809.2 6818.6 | 2.219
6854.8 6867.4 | 2.423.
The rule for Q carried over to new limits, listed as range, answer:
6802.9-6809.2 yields 2.451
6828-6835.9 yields 2.296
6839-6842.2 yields 2.206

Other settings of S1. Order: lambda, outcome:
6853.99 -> 2.197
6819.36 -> 2.349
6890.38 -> 2.097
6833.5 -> 2.057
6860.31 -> 2.087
